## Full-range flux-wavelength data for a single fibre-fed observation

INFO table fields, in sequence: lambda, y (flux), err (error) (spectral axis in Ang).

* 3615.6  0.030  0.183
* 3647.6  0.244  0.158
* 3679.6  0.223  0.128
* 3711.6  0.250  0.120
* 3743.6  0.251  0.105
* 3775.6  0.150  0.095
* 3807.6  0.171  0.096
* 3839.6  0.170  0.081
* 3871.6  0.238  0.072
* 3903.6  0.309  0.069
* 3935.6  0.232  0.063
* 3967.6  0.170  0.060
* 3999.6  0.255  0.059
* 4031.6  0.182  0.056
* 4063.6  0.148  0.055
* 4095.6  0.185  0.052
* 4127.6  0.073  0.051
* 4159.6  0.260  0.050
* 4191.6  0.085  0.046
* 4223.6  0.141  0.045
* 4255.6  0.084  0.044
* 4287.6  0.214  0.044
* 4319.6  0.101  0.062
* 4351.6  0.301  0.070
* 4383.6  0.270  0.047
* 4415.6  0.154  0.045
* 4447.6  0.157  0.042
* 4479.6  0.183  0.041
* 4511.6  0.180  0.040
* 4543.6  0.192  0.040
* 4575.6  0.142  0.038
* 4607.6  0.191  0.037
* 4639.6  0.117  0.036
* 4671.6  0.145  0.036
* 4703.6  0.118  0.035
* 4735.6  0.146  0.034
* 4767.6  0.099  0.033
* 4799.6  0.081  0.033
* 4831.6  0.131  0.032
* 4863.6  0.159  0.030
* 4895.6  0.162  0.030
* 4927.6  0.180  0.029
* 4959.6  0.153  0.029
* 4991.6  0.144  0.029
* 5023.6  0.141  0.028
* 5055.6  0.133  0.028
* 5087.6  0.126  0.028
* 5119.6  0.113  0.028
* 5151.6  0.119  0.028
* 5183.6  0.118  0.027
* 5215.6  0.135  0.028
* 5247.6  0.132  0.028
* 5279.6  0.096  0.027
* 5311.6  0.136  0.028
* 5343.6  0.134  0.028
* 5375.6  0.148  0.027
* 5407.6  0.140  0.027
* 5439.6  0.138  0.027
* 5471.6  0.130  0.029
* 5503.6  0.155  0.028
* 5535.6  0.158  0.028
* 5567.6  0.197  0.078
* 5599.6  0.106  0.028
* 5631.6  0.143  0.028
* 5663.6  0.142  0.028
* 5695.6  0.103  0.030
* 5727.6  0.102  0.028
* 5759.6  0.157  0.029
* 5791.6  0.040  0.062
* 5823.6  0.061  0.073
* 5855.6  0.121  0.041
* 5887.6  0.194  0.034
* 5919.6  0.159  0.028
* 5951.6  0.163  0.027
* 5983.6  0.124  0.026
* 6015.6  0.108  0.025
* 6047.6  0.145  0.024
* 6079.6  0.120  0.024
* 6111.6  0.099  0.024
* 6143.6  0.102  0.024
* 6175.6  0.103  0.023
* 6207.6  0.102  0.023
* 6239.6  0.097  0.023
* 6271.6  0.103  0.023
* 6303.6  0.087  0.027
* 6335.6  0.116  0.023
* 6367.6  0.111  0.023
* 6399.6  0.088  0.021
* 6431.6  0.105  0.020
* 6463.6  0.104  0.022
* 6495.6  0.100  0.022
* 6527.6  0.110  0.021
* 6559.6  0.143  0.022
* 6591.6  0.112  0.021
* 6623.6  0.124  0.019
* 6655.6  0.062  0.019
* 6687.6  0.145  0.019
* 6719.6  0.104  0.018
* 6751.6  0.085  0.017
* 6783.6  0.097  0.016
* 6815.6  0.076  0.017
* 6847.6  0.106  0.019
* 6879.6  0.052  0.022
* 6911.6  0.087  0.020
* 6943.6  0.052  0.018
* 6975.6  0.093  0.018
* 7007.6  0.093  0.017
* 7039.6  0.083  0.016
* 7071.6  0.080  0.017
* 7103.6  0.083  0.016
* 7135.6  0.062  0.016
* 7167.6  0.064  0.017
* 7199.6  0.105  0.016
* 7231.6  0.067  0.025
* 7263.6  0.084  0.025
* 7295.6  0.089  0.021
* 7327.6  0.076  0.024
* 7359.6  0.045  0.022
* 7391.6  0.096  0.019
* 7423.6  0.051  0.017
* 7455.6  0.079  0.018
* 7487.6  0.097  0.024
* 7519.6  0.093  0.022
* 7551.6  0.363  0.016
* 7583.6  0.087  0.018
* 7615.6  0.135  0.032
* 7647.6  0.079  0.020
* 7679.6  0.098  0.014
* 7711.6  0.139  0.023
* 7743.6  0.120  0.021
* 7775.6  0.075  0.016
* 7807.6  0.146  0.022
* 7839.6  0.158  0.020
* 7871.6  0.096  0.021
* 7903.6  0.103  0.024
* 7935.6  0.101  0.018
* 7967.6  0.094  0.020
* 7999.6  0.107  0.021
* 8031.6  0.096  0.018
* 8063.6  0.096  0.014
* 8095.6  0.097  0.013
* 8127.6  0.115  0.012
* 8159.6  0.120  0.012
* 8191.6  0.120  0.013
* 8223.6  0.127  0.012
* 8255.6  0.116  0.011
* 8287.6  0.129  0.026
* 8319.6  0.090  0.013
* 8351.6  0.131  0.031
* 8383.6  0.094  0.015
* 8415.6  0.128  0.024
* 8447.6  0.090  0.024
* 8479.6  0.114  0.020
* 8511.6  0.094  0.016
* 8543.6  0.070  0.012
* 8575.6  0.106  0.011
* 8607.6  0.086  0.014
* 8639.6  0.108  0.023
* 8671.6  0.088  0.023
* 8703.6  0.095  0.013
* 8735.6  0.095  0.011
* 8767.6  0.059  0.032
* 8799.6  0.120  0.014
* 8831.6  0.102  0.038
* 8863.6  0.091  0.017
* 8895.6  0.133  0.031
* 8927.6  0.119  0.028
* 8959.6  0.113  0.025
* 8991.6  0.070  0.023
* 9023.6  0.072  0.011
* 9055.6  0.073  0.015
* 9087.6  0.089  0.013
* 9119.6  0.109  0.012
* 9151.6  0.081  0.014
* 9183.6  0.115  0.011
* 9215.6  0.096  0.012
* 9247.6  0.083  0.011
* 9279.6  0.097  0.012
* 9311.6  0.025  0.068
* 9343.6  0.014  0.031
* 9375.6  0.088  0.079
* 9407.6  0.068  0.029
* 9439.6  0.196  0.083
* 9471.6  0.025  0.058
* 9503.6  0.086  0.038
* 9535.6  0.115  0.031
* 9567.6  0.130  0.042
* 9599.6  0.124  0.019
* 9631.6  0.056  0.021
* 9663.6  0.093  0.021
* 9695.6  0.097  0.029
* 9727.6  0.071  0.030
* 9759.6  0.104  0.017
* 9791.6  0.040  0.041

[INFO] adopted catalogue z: 1.028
